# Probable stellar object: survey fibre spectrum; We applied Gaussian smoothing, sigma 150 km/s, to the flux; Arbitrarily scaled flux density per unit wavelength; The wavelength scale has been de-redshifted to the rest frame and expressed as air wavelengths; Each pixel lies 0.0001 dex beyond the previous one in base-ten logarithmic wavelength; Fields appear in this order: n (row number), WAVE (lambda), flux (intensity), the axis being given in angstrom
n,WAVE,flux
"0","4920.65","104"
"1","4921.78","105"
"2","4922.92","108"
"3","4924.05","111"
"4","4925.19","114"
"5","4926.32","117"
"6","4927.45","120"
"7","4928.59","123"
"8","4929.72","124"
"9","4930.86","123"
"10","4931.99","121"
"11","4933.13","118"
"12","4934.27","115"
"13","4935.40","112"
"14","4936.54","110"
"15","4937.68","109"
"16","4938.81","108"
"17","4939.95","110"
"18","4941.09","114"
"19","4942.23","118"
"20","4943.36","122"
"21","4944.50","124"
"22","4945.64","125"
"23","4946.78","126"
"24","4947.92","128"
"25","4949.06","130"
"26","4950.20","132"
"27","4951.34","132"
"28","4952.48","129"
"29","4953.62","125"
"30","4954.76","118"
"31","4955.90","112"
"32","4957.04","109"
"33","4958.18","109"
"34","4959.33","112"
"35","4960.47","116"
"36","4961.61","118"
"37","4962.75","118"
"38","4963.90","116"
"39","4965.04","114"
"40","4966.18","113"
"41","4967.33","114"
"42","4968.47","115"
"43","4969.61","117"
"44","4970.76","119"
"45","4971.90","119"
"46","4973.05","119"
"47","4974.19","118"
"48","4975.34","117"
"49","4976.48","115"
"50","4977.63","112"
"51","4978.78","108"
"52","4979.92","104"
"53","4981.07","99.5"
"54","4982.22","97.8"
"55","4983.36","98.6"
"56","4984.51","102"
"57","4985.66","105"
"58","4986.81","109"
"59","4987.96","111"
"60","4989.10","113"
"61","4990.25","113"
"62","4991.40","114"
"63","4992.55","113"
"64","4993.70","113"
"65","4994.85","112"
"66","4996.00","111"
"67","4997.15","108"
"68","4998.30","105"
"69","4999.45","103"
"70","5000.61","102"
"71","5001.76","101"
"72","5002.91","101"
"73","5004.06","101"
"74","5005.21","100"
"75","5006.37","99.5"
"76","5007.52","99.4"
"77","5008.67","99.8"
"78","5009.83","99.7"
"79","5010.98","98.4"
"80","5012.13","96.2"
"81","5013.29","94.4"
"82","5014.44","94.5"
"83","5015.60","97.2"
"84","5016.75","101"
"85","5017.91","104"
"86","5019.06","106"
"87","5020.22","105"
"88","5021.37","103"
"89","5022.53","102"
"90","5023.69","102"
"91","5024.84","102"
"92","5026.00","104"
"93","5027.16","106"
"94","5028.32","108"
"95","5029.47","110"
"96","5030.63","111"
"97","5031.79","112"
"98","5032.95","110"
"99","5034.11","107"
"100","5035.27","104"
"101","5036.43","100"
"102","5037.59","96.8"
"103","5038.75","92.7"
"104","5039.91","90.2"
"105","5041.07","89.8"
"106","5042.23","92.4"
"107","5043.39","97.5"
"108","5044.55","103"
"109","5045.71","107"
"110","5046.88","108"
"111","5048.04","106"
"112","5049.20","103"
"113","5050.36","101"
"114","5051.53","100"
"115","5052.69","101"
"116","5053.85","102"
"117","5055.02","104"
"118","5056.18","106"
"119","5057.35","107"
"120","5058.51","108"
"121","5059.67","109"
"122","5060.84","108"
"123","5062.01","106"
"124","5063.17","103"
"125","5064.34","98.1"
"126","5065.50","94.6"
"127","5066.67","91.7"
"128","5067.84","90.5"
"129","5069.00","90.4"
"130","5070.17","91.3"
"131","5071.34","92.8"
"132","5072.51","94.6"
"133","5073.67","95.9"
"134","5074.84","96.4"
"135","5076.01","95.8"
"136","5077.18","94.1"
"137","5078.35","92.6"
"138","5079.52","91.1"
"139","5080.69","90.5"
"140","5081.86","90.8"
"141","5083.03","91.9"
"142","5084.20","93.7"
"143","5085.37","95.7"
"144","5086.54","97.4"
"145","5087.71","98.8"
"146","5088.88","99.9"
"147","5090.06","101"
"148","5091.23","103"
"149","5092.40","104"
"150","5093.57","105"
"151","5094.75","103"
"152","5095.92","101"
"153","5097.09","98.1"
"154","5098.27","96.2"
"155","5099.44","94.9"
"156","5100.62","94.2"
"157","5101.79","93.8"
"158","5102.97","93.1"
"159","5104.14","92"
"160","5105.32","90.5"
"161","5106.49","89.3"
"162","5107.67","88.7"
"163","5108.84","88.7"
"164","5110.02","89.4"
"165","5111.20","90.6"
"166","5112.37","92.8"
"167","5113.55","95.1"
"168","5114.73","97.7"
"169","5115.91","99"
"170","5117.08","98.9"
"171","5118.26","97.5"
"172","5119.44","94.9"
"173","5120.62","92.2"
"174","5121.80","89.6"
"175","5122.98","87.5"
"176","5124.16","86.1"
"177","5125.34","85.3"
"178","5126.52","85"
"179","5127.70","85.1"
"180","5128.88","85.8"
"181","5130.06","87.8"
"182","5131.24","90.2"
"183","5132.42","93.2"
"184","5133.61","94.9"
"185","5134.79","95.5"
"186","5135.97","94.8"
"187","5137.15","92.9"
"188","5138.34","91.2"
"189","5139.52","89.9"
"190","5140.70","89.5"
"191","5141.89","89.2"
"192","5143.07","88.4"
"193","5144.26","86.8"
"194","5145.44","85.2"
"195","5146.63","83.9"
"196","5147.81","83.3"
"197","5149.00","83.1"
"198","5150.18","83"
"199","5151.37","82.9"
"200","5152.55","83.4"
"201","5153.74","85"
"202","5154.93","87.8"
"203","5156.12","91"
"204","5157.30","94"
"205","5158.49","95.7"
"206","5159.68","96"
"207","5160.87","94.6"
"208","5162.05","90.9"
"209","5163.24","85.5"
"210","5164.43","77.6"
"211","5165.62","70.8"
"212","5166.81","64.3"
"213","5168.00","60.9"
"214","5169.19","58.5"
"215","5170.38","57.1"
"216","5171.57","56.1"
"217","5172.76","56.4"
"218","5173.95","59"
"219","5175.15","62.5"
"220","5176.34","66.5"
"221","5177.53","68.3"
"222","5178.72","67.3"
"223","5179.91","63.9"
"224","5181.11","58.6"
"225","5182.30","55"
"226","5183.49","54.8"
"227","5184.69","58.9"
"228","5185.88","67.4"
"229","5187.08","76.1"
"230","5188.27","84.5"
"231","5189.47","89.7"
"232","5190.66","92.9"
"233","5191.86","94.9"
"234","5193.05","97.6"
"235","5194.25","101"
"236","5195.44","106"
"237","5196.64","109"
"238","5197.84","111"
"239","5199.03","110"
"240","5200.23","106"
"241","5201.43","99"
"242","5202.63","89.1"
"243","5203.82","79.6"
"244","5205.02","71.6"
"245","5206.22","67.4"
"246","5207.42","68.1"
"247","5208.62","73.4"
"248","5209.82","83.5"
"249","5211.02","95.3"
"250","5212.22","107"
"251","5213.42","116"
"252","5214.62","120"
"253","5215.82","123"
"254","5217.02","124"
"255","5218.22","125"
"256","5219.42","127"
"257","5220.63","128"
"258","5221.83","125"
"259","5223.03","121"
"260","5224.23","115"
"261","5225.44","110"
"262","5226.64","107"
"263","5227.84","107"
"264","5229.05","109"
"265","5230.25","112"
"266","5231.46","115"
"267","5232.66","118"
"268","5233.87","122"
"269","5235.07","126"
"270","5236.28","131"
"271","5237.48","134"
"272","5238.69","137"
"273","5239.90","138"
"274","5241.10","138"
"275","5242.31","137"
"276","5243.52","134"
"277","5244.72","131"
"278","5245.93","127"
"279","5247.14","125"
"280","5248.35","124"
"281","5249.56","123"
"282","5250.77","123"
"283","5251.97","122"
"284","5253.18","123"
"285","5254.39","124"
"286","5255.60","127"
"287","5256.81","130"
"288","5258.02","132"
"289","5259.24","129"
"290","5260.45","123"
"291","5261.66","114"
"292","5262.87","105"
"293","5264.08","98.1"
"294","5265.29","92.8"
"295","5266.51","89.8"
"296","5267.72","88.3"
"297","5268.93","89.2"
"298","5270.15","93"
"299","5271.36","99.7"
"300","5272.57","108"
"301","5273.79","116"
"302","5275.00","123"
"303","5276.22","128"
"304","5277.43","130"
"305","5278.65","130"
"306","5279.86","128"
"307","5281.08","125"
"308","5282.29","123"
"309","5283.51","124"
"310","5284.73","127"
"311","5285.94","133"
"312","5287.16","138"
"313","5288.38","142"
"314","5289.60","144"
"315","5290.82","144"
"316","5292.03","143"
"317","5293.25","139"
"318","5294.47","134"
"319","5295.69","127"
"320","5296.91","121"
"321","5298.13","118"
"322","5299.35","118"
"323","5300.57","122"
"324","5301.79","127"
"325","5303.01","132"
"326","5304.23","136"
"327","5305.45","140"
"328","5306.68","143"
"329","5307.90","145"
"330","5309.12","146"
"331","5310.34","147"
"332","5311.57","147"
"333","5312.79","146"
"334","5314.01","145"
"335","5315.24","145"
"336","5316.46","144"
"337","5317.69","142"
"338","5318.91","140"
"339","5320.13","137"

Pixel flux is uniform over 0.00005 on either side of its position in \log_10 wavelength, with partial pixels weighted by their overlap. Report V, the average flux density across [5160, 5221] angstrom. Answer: 84.9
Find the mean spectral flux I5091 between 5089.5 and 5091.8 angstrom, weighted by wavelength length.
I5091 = 102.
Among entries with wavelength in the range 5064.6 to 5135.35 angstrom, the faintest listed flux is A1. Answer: 85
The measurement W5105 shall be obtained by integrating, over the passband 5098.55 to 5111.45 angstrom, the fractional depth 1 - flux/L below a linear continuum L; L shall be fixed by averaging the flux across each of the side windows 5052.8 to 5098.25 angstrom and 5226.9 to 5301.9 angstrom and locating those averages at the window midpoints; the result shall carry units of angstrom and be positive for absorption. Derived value 1.3 angstrom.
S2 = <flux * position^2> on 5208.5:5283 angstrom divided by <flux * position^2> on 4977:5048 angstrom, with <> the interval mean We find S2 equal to 1.25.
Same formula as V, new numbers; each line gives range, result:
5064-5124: 94.6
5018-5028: 104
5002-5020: 99.6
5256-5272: 107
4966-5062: 105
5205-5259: 118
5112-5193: 82.2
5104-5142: 91.2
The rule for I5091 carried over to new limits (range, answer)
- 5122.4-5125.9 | 86.3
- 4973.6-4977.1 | 117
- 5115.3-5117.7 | 99.1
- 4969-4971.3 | 118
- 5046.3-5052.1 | 104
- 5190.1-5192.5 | 94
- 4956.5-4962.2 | 113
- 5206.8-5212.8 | 85.3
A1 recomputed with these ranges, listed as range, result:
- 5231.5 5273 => 88.3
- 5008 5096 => 89.8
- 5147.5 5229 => 54.8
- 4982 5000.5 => 97.8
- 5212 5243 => 107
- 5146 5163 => 82.9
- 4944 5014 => 94.4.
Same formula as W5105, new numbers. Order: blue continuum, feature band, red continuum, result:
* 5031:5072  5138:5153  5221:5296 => 3.3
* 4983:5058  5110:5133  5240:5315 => 4.3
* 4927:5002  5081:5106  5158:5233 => 0.9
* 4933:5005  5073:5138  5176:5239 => 6.9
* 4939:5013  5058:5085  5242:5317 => 4.7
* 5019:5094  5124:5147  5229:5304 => 4.2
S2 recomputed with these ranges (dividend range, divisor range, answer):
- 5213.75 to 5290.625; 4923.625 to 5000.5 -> 1.18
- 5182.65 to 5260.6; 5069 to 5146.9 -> 1.24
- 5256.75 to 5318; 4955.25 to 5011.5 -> 1.31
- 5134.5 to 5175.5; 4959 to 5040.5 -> 0.81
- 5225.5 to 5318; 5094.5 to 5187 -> 1.58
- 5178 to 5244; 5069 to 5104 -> 1.12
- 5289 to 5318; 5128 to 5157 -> 1.65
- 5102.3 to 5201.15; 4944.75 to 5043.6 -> 0.83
